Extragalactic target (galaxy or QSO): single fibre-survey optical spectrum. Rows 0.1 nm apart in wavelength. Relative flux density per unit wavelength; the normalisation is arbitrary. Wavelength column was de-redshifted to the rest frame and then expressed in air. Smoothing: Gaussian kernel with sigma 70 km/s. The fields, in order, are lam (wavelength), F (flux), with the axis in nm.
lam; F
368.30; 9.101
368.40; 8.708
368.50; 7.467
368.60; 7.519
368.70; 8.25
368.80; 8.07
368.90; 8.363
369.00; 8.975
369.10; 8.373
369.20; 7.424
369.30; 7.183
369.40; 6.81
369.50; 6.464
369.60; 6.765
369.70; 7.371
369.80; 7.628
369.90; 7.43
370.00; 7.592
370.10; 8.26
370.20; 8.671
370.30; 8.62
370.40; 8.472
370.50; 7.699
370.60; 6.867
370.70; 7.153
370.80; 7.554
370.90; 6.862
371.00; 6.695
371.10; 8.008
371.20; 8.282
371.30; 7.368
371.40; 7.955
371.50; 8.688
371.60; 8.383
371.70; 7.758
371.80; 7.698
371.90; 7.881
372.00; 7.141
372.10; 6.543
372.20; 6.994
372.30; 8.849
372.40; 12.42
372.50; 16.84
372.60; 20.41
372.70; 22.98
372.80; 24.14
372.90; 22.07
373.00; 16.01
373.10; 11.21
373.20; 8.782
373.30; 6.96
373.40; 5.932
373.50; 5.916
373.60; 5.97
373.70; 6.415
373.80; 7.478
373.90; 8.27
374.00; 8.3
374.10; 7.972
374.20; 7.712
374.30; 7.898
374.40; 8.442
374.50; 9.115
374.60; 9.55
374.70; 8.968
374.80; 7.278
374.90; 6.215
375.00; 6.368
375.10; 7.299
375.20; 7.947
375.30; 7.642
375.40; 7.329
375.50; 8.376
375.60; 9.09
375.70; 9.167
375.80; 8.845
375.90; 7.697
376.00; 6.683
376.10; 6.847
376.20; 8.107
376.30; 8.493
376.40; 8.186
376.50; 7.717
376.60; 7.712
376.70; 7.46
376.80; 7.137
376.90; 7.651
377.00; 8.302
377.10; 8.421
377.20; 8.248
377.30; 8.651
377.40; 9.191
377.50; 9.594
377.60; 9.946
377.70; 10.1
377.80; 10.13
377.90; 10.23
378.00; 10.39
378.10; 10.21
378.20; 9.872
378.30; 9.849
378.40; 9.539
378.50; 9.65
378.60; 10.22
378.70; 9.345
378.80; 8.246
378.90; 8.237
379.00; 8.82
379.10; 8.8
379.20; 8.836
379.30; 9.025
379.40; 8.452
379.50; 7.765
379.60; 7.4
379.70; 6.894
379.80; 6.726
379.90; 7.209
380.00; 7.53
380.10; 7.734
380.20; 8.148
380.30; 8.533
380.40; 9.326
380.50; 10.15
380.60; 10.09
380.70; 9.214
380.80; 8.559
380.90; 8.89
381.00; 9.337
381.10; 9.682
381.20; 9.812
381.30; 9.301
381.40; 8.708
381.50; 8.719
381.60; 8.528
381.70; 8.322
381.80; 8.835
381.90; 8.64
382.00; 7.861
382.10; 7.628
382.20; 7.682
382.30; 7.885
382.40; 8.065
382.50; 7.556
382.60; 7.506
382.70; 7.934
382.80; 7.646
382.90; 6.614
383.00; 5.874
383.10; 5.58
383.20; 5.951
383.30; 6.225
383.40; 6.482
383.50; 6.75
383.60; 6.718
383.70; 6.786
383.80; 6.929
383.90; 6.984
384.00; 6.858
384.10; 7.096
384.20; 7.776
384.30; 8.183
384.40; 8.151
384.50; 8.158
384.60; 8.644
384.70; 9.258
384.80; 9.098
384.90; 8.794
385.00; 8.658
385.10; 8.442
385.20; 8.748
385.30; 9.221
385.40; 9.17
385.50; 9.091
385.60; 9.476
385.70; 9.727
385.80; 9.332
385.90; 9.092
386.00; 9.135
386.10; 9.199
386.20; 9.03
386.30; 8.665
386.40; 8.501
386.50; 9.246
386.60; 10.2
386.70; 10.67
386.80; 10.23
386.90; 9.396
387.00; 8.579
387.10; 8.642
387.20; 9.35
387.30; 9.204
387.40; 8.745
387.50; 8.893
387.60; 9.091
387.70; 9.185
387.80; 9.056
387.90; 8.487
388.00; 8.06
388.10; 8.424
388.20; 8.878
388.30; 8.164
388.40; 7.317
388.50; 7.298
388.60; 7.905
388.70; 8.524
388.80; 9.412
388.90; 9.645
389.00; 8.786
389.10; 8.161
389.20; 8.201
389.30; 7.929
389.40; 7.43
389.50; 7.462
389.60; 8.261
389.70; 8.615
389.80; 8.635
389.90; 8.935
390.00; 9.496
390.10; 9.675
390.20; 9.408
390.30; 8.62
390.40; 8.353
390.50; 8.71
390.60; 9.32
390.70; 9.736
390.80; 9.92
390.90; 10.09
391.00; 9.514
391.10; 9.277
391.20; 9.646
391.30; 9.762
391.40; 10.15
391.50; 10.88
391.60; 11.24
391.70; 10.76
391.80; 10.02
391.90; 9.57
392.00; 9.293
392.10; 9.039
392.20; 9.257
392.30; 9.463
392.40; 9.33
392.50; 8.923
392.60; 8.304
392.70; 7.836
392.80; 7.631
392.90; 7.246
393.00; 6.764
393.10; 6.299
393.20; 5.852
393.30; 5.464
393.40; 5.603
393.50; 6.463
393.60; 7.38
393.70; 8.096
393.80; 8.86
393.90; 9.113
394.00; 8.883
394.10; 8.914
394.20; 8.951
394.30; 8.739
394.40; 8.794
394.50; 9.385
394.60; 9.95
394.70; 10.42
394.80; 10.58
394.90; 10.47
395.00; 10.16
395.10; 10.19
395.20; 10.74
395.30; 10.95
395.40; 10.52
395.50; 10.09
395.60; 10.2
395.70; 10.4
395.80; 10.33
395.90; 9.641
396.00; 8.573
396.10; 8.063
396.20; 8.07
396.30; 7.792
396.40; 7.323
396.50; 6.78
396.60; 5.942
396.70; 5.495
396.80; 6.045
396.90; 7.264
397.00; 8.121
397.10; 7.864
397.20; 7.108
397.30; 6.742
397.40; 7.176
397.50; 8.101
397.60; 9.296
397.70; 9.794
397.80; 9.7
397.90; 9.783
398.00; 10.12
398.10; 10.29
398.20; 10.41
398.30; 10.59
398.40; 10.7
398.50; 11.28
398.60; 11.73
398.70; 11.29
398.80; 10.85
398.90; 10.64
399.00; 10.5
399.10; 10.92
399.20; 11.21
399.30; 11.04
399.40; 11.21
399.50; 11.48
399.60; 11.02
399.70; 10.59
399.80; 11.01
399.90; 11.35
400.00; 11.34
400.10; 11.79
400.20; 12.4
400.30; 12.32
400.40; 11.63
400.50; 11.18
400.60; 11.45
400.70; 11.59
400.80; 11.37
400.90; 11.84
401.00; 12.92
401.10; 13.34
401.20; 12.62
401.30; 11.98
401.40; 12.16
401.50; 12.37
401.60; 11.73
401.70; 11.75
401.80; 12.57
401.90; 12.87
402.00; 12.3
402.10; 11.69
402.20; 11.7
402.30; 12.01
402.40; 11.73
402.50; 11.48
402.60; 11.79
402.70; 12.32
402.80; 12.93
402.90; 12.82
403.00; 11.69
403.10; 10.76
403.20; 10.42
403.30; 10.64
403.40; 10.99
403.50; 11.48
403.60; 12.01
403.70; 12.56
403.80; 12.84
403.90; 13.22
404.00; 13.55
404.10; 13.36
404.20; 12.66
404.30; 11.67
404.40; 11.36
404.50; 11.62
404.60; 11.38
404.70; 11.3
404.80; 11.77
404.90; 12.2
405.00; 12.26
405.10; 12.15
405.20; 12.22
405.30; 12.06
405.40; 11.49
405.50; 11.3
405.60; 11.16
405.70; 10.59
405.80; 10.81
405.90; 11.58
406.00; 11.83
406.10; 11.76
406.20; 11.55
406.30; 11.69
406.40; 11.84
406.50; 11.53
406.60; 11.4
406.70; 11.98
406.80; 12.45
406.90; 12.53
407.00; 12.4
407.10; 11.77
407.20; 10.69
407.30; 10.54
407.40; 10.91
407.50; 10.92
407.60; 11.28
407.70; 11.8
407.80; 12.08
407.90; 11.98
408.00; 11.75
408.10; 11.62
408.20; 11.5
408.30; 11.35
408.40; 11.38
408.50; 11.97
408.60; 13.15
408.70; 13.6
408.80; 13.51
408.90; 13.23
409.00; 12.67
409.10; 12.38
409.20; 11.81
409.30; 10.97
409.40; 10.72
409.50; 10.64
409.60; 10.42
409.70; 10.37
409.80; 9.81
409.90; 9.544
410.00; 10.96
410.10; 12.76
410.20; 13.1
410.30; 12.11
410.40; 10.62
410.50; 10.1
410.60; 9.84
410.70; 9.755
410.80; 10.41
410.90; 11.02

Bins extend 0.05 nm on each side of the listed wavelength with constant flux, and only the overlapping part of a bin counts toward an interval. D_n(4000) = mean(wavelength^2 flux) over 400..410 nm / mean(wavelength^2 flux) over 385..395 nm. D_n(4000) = 1.4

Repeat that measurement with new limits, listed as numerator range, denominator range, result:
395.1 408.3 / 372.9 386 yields 1.47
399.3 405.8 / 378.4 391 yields 1.53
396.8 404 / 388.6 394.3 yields 1.34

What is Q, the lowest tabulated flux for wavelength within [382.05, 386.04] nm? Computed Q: 5.58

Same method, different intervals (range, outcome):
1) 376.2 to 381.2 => 6.726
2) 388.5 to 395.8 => 5.464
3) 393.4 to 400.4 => 5.495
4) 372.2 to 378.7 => 5.916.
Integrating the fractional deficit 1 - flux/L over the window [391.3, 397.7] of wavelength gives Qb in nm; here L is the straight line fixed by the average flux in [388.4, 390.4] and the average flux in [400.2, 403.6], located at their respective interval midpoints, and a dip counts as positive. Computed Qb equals 0.788 nm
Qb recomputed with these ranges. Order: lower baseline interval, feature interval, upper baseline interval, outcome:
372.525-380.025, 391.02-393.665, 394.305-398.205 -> 0.13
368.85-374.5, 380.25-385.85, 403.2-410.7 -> 0.98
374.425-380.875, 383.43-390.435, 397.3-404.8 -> 0.77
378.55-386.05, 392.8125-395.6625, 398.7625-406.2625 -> 0.44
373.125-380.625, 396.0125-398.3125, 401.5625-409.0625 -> 0.58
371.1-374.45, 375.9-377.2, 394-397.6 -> 0.28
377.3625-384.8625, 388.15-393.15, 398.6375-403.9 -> 0.54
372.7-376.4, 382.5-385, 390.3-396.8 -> 0.45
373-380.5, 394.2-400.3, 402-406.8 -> 0.70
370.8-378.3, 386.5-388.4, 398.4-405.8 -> 0.24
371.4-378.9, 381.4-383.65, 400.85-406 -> 0.57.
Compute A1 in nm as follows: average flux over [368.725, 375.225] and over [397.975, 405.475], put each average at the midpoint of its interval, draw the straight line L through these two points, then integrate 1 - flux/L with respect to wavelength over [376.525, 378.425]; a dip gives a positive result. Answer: 0.08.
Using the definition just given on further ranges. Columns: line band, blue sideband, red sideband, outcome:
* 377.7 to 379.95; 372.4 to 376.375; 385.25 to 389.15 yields 0.14 nm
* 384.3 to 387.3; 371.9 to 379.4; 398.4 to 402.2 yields 0.35 nm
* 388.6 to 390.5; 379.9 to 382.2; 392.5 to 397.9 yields -0.02 nm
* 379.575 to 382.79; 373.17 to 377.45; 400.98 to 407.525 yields 0.09 nm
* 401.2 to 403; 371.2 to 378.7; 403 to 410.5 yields -0.13 nm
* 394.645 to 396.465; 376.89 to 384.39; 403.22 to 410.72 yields 0.10 nm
